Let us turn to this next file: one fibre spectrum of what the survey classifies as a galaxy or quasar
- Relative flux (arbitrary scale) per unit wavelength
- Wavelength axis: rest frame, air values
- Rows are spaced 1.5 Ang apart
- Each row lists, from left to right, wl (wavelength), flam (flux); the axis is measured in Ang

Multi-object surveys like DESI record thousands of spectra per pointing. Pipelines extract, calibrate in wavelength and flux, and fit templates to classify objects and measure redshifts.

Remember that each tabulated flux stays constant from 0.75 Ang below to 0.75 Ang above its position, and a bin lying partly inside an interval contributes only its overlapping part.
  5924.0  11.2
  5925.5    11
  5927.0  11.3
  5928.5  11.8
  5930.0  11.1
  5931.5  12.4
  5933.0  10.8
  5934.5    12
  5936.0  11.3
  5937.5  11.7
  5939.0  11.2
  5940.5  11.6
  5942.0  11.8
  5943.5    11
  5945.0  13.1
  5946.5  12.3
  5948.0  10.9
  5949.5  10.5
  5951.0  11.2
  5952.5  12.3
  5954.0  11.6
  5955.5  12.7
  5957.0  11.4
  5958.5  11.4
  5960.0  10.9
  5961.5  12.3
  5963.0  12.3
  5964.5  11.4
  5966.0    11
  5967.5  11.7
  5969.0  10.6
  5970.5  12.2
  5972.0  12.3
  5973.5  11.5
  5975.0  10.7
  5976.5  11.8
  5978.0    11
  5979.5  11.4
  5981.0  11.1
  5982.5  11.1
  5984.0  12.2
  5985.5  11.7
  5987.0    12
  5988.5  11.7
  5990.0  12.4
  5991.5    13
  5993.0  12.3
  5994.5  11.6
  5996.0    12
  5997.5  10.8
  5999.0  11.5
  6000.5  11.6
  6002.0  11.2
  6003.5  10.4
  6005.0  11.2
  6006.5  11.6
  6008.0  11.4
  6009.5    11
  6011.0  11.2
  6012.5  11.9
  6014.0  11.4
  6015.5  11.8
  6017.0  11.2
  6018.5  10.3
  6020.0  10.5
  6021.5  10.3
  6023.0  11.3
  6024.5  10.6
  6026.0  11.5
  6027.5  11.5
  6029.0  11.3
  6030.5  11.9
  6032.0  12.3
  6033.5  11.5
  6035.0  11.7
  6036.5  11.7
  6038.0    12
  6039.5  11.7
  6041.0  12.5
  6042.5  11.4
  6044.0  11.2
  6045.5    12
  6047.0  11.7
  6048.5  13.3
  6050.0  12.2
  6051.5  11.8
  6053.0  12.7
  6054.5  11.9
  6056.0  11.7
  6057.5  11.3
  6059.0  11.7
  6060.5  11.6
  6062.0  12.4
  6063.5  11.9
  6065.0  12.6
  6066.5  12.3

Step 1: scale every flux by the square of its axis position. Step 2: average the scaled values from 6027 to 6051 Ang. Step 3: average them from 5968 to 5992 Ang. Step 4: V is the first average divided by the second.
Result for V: 1.0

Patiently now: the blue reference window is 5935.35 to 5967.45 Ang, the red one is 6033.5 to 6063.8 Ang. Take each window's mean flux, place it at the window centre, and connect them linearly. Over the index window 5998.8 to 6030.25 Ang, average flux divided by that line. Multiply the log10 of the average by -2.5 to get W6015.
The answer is 0.06 mag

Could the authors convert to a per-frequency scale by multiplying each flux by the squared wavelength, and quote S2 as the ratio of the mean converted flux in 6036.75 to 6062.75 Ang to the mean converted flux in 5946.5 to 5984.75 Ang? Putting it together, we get 1.07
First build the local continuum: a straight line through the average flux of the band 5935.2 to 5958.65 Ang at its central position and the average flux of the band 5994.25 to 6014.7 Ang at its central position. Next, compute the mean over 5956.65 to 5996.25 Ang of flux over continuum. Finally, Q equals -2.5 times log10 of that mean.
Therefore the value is -0.017 mag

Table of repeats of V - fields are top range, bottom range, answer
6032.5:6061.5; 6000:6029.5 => 1.08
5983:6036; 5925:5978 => 1.01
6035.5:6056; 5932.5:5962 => 1.07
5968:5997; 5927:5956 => 1.02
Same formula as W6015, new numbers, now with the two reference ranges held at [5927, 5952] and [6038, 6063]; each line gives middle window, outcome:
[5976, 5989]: 0.01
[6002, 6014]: 0.05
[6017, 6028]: 0.09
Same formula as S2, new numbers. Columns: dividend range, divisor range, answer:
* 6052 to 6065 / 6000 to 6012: 1.08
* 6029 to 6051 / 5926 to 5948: 1.06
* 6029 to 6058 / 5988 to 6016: 1.04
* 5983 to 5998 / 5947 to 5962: 1.05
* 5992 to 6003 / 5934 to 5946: 1.01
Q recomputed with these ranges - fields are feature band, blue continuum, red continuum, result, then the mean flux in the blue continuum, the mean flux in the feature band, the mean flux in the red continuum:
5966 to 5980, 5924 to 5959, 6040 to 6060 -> 0.02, 11.6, 11.4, 11.9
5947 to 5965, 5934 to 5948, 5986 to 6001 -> 0.02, 11.7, 11.6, 11.9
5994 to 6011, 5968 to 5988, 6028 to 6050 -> 0.03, 11.5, 11.3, 11.9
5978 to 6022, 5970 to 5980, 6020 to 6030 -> -0.01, 11.5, 11.4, 11.1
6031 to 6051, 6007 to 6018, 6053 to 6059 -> -0.03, 11.4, 11.9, 11.8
